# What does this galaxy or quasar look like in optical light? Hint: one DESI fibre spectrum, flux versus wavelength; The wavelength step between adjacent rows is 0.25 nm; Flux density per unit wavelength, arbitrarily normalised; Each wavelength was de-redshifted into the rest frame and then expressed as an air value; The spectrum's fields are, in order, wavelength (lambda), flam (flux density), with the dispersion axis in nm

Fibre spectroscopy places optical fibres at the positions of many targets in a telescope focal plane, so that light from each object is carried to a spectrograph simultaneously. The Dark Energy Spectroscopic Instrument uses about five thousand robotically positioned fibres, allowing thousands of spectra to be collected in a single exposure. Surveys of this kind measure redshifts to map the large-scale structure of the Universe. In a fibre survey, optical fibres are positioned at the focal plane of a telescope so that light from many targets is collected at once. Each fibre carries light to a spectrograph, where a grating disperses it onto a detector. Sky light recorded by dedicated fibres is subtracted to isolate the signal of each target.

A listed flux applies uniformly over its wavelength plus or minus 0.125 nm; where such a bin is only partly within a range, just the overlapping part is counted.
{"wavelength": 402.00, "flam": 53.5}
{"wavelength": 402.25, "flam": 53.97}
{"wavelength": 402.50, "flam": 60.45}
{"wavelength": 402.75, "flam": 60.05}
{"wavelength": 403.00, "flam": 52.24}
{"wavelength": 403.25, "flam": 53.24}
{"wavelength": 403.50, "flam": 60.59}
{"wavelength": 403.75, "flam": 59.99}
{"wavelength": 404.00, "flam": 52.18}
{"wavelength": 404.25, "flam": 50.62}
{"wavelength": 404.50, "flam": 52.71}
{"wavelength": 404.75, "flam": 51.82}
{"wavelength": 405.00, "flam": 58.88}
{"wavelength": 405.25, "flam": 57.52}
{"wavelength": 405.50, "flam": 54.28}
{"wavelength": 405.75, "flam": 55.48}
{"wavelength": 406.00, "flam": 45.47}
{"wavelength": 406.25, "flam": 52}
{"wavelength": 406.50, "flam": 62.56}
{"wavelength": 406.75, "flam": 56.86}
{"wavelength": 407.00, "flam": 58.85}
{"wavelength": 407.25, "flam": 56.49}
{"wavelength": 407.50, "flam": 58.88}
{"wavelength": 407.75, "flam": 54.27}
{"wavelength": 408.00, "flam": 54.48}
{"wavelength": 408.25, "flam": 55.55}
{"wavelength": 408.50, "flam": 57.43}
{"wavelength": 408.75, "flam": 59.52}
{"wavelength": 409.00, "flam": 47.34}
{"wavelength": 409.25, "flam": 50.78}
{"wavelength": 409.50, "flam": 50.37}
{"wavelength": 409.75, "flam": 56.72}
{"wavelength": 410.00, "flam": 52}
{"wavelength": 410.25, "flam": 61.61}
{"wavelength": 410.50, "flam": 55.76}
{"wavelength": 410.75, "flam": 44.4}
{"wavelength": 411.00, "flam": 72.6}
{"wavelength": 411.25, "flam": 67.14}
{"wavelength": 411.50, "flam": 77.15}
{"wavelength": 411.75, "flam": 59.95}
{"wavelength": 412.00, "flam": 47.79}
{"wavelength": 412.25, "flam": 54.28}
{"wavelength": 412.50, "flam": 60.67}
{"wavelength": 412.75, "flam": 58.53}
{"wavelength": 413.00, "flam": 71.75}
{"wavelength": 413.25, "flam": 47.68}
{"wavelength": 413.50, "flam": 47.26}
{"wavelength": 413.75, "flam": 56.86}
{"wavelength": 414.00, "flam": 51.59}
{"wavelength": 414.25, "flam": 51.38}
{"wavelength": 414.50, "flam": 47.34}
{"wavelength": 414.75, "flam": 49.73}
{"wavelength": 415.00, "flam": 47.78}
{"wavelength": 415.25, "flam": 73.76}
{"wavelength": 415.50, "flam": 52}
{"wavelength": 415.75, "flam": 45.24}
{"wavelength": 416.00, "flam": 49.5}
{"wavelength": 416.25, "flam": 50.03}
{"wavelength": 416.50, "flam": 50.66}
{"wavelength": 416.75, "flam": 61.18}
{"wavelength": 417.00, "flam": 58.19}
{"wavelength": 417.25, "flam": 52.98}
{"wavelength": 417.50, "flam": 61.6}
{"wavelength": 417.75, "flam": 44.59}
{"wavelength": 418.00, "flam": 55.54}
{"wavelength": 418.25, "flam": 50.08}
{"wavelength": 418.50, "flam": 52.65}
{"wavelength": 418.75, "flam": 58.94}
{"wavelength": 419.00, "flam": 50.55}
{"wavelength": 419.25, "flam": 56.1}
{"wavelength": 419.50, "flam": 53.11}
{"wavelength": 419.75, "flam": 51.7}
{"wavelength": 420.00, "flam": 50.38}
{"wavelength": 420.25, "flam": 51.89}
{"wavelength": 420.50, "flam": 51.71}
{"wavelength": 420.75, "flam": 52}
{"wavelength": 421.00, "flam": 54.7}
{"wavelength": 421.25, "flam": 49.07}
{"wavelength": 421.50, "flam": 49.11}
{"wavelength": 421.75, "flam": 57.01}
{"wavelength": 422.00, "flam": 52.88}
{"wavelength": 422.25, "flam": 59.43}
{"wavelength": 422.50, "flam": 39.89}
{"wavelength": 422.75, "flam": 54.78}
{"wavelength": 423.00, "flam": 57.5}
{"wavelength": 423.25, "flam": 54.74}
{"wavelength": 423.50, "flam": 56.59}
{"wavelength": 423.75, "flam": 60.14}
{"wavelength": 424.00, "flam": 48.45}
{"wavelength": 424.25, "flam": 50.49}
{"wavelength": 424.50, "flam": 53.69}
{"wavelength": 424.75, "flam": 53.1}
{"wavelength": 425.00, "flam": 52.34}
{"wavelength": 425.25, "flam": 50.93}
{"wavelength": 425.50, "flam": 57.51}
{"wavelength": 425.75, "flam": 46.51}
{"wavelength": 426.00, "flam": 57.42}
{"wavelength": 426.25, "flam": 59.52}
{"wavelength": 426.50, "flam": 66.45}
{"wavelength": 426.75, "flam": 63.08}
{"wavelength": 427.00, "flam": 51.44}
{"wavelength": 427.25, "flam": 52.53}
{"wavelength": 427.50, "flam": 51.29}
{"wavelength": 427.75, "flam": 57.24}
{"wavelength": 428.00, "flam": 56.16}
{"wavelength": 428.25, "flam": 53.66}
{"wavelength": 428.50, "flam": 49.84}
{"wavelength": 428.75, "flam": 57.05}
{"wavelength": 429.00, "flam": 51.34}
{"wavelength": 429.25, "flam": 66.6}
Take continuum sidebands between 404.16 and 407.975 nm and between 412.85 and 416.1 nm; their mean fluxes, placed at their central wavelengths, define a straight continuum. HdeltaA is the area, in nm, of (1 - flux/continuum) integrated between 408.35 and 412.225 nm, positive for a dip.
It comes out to -0.220 nm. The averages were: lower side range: 55.1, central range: 57.3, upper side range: 53.3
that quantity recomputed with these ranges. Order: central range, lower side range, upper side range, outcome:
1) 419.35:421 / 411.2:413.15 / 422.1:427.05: 0.149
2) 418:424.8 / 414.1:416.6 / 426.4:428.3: 0.136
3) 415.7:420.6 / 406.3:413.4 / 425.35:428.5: 0.319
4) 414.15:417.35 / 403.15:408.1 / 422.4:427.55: 0.102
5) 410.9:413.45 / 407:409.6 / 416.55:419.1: -0.305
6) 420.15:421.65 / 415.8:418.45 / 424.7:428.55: 0.068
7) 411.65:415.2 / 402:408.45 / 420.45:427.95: 0.051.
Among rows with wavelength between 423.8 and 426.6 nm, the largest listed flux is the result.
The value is 66.45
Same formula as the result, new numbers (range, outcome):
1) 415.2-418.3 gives 73.76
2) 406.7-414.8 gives 77.15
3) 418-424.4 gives 60.14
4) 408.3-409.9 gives 59.52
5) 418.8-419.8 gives 56.1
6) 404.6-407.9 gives 62.56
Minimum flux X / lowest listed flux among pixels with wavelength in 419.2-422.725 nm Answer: 39.89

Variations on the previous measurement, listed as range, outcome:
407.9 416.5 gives 44.4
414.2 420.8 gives 44.59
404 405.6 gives 50.62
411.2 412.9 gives 47.79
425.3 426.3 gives 46.51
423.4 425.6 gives 48.45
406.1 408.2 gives 52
